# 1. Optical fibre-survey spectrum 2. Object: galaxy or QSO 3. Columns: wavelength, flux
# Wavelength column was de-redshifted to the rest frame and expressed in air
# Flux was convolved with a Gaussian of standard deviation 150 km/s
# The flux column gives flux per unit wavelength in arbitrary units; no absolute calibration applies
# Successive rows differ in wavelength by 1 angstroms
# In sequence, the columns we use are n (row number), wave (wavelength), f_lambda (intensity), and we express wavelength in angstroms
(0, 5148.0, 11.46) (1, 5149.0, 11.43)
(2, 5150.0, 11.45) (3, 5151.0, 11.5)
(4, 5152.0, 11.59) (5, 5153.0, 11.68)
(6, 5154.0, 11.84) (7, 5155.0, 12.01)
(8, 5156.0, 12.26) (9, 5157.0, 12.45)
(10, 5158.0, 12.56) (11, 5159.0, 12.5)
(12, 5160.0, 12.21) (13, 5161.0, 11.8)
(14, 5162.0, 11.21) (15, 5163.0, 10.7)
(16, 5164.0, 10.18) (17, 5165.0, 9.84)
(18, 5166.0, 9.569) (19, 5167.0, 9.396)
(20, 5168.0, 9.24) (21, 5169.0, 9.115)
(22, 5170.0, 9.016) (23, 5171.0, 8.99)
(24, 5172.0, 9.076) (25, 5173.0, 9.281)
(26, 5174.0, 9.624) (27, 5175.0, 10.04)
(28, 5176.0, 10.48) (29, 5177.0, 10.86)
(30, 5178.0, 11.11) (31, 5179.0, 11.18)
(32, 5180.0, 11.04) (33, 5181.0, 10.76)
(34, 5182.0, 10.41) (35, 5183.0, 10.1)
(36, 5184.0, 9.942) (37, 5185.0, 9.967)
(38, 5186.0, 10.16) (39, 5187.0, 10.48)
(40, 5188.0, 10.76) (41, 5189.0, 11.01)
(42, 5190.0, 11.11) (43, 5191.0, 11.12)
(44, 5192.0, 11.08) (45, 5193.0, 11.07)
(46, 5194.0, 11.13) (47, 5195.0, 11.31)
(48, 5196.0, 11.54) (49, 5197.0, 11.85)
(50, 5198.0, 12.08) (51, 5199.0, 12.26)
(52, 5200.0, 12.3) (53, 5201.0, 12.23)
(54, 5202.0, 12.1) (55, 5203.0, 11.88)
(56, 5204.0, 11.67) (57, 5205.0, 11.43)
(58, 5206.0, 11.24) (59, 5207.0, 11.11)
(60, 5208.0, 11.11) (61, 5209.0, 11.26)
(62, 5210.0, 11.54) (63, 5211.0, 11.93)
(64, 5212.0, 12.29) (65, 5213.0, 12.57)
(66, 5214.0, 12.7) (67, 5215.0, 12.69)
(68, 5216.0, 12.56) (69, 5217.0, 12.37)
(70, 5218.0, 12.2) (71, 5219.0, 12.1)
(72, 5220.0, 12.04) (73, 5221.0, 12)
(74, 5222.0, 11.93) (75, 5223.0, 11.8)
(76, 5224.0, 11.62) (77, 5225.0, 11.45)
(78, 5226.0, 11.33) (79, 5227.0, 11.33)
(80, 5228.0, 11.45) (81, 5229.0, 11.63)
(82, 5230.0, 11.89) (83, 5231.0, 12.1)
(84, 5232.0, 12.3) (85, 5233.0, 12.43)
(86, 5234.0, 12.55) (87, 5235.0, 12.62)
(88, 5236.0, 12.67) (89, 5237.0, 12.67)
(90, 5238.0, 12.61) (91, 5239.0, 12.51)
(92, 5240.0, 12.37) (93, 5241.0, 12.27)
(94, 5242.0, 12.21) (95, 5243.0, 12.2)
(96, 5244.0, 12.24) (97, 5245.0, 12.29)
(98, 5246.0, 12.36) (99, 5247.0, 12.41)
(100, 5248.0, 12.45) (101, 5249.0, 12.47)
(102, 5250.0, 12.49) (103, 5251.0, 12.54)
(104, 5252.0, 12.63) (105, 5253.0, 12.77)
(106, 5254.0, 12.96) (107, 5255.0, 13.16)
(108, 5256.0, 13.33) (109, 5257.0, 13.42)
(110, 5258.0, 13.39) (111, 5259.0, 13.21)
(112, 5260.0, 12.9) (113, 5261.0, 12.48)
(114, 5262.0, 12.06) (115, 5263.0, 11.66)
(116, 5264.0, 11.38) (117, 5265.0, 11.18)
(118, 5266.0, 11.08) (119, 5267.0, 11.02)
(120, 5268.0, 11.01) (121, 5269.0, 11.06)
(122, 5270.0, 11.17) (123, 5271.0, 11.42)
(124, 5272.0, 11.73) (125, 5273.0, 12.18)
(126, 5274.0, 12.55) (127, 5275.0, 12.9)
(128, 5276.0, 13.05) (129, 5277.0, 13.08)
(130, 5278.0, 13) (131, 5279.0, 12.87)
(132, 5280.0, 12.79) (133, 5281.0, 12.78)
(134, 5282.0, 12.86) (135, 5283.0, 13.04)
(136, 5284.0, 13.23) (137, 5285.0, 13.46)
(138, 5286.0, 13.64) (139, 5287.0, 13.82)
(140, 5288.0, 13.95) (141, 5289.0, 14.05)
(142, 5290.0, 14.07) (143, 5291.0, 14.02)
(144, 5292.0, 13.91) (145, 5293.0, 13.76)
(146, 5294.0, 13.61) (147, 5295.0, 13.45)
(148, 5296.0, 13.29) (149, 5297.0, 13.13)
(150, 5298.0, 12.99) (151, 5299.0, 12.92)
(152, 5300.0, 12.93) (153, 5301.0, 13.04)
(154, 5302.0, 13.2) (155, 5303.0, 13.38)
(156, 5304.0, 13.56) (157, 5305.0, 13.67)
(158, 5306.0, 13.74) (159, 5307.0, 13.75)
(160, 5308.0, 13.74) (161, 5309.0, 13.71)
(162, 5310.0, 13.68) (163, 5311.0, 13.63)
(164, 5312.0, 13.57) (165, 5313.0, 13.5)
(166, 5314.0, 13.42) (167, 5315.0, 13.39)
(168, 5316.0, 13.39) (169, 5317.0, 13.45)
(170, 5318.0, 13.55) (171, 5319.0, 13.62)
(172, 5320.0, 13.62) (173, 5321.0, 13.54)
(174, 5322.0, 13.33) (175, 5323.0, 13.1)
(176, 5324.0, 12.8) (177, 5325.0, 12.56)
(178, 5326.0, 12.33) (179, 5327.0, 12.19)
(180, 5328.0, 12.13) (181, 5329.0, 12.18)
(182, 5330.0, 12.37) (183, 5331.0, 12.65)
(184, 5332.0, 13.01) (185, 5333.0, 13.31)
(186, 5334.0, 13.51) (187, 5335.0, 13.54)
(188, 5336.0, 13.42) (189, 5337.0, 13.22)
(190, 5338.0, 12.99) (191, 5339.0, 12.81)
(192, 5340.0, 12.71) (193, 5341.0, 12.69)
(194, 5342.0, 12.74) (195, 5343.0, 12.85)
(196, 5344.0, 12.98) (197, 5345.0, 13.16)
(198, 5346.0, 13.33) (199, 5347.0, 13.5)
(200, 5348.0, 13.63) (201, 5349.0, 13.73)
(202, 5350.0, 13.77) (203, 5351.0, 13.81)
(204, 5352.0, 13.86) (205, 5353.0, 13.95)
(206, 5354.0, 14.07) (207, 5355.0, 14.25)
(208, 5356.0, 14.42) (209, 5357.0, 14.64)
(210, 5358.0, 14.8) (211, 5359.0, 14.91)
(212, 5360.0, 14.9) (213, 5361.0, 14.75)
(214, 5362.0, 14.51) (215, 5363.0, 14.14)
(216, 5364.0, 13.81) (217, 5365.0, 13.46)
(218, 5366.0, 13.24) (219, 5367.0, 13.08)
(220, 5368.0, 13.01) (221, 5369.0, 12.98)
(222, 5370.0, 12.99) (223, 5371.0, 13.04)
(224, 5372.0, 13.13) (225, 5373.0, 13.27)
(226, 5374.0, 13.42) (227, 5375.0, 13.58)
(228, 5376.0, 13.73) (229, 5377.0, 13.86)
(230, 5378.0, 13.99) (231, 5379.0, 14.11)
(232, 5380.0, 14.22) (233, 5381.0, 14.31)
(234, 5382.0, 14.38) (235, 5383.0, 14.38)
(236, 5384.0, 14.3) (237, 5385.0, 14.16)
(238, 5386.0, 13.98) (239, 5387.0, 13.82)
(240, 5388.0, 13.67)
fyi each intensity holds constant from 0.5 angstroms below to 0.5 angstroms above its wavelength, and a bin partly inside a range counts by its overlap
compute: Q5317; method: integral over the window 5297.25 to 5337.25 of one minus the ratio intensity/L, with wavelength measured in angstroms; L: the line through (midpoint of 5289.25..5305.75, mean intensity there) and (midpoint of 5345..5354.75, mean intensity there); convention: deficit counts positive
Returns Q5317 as 1.0 angstroms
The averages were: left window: 13.4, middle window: 13.2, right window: 13.7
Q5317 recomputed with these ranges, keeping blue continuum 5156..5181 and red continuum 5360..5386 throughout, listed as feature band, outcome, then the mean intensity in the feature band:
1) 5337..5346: 0.2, 12.9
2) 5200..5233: -1.8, 11.9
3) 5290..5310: -1.4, 13.5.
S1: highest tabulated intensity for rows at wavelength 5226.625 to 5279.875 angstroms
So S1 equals 13.42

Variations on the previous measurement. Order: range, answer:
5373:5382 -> 14.38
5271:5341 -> 14.07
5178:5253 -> 12.77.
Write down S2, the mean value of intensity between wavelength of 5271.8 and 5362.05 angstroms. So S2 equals 13.4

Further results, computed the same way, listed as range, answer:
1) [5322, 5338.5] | 12.8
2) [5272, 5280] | 12.7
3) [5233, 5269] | 12.4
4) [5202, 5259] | 12.2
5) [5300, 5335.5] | 13.2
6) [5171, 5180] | 10.2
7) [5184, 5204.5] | 11.3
